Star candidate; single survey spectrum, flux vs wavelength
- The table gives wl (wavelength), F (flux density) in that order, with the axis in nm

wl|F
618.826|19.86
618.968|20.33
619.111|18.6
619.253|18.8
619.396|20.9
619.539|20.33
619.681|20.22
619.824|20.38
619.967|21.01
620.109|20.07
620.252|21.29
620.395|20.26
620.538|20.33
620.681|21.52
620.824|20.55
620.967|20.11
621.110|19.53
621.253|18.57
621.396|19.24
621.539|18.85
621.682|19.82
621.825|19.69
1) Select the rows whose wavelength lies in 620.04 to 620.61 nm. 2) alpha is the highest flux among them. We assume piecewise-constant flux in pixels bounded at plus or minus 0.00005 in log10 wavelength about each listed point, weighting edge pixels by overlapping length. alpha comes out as 21.29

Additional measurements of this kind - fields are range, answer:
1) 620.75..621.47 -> 20.55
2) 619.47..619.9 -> 20.38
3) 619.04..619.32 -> 18.8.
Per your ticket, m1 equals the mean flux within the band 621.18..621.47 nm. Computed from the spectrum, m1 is 18.9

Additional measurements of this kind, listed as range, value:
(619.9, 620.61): 20.6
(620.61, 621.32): 20.1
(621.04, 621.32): 19.1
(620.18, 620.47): 20.7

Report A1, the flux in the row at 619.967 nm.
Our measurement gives 21.01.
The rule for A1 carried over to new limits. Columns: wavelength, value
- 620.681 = 21.52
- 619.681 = 20.22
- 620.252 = 21.29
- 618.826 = 19.86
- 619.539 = 20.33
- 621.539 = 18.85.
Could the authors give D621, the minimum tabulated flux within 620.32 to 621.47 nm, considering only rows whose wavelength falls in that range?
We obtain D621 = 18.57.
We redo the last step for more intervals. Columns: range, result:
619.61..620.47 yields 20.07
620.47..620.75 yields 20.33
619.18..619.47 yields 18.8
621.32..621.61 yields 18.85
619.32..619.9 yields 20.22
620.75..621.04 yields 20.11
